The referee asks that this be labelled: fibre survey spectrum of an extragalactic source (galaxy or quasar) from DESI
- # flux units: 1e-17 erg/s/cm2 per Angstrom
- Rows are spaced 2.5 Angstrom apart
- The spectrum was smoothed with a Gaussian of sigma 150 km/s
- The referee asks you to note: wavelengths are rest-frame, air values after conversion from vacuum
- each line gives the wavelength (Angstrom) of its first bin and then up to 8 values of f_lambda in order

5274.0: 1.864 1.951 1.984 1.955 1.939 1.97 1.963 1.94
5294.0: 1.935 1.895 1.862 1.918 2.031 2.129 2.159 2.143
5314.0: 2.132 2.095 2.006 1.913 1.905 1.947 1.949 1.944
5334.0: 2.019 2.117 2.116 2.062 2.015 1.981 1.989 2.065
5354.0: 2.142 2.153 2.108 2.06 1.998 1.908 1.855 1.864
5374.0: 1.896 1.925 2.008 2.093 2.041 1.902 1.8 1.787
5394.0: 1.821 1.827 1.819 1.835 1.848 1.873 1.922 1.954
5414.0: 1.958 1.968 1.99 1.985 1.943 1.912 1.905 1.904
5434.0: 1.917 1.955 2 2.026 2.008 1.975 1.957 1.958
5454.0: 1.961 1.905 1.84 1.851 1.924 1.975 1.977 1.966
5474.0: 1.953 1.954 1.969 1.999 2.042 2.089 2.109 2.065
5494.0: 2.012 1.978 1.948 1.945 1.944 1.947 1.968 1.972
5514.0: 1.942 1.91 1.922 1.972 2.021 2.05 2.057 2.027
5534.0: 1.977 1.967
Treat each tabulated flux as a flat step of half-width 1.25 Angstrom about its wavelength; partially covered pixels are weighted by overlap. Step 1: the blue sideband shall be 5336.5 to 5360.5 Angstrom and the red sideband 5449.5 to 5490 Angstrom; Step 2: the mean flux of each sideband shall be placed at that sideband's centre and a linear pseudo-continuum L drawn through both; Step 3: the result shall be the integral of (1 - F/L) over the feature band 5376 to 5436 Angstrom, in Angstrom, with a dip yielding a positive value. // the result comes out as 3.19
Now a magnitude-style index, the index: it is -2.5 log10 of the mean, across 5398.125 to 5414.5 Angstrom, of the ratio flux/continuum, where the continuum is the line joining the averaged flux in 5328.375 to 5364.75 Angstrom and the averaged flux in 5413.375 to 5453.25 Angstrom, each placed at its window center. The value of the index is 0.06 mag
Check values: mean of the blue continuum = 2.05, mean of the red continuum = 1.96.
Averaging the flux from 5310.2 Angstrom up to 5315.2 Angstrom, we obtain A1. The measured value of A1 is 2.14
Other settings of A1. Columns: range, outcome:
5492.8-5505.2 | 1.97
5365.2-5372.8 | 1.88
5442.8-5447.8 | 1.99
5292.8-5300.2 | 1.9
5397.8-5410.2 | 1.86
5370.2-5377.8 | 1.9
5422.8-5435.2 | 1.92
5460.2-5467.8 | 1.92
